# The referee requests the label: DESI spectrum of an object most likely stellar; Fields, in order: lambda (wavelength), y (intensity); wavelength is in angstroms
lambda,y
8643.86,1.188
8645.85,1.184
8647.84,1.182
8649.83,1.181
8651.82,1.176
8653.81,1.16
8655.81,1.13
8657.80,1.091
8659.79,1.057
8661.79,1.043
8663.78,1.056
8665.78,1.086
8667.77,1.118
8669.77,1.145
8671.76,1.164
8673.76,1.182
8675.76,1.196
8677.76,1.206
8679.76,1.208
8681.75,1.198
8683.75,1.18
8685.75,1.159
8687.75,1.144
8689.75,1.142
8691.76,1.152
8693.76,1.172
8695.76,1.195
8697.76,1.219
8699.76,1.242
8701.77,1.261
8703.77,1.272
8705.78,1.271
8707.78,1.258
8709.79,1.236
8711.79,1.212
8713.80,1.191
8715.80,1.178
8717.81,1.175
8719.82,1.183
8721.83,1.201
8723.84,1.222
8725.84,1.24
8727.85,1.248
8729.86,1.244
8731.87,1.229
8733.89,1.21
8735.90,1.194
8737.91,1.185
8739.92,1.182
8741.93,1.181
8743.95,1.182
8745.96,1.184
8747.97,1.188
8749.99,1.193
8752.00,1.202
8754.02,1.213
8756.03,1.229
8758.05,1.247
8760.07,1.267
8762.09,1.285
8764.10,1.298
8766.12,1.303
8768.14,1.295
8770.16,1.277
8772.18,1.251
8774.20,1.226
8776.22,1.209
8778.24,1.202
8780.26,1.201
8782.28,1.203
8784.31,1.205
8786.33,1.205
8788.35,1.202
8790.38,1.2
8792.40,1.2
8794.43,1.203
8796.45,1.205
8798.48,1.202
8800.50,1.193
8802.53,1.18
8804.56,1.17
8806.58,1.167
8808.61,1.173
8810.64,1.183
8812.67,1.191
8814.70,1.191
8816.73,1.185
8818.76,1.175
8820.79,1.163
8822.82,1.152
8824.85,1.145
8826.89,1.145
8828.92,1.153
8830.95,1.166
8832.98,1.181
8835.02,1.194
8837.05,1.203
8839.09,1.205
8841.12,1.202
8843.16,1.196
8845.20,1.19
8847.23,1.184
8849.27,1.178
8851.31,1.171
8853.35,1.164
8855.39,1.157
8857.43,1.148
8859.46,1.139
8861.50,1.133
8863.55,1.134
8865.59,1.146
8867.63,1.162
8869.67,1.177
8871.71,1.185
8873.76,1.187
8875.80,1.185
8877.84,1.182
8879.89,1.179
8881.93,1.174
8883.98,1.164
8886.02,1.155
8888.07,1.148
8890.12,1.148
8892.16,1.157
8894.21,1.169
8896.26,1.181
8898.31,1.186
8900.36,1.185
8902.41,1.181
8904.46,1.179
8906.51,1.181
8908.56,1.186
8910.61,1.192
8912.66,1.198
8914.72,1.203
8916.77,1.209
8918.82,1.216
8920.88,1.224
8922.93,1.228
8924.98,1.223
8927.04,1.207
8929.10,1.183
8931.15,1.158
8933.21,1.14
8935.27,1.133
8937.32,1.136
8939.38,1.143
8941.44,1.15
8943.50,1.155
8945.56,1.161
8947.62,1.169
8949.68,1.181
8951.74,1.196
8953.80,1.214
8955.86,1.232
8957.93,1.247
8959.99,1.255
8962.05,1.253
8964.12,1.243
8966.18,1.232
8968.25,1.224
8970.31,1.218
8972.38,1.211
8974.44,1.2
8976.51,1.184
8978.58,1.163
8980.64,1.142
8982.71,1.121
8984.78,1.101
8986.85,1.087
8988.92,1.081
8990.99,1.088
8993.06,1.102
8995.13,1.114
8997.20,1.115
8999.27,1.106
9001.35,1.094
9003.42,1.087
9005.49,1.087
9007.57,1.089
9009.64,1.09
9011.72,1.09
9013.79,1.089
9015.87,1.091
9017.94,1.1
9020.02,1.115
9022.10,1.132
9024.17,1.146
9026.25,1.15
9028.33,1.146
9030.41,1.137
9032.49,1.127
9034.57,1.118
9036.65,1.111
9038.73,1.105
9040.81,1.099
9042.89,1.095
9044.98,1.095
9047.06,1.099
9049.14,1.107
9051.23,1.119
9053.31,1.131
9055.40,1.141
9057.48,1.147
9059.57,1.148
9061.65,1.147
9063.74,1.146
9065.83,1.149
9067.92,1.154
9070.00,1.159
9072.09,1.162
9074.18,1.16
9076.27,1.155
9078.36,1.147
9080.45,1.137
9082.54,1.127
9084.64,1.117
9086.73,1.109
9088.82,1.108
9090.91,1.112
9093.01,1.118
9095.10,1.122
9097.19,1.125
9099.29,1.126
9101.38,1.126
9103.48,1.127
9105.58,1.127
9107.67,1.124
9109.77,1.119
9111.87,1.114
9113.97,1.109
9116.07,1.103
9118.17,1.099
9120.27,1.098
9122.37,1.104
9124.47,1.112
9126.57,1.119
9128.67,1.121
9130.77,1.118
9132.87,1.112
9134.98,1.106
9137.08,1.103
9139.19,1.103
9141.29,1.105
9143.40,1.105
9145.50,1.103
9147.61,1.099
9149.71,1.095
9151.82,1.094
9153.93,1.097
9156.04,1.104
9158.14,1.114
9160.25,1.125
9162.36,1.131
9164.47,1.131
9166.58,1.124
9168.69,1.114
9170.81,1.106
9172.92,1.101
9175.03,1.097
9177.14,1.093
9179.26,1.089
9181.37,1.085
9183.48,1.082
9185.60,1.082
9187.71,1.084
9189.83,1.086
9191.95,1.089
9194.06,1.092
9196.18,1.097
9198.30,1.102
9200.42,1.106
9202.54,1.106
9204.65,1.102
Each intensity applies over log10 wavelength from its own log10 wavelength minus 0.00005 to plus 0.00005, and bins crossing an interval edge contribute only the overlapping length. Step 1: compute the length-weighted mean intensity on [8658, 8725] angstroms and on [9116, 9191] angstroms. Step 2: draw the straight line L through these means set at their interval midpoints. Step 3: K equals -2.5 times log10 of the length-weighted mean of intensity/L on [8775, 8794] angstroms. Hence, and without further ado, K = -0.04 mag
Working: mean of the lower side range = 1.18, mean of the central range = 1.2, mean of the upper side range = 1.1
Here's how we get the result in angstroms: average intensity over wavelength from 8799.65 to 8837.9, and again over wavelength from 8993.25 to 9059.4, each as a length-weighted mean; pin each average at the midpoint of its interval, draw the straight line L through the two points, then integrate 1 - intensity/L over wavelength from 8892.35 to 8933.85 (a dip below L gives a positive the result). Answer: -1.6 angstroms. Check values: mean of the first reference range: 1.17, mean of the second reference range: 1.11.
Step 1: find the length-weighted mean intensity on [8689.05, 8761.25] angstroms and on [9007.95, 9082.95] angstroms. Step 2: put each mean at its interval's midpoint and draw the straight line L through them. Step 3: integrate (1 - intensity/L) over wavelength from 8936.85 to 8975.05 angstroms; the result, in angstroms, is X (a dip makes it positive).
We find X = -1.7 angstroms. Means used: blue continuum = 1.21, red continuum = 1.13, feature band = 1.2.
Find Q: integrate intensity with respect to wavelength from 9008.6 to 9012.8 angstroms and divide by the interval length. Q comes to 1.09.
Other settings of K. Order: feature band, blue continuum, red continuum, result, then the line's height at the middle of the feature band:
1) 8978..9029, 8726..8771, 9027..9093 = 0.04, 1.15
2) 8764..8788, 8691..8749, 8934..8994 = -0.03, 1.2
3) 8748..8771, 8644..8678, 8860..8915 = -0.09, 1.15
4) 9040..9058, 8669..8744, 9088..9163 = 0.01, 1.13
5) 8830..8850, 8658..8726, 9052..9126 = -0.03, 1.16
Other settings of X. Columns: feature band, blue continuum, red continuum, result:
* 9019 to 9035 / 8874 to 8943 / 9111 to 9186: 0.1 angstroms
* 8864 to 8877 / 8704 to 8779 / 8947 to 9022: 0.1 angstroms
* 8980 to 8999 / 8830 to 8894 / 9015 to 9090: 0.6 angstroms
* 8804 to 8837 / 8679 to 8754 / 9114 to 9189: 0.2 angstroms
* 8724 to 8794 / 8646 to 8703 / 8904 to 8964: -3.1 angstroms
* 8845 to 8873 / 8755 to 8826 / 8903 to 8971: 1.0 angstroms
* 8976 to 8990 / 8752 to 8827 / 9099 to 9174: 0.4 angstroms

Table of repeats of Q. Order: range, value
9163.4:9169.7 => 1.12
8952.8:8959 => 1.23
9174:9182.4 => 1.09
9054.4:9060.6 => 1.15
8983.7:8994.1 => 1.09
